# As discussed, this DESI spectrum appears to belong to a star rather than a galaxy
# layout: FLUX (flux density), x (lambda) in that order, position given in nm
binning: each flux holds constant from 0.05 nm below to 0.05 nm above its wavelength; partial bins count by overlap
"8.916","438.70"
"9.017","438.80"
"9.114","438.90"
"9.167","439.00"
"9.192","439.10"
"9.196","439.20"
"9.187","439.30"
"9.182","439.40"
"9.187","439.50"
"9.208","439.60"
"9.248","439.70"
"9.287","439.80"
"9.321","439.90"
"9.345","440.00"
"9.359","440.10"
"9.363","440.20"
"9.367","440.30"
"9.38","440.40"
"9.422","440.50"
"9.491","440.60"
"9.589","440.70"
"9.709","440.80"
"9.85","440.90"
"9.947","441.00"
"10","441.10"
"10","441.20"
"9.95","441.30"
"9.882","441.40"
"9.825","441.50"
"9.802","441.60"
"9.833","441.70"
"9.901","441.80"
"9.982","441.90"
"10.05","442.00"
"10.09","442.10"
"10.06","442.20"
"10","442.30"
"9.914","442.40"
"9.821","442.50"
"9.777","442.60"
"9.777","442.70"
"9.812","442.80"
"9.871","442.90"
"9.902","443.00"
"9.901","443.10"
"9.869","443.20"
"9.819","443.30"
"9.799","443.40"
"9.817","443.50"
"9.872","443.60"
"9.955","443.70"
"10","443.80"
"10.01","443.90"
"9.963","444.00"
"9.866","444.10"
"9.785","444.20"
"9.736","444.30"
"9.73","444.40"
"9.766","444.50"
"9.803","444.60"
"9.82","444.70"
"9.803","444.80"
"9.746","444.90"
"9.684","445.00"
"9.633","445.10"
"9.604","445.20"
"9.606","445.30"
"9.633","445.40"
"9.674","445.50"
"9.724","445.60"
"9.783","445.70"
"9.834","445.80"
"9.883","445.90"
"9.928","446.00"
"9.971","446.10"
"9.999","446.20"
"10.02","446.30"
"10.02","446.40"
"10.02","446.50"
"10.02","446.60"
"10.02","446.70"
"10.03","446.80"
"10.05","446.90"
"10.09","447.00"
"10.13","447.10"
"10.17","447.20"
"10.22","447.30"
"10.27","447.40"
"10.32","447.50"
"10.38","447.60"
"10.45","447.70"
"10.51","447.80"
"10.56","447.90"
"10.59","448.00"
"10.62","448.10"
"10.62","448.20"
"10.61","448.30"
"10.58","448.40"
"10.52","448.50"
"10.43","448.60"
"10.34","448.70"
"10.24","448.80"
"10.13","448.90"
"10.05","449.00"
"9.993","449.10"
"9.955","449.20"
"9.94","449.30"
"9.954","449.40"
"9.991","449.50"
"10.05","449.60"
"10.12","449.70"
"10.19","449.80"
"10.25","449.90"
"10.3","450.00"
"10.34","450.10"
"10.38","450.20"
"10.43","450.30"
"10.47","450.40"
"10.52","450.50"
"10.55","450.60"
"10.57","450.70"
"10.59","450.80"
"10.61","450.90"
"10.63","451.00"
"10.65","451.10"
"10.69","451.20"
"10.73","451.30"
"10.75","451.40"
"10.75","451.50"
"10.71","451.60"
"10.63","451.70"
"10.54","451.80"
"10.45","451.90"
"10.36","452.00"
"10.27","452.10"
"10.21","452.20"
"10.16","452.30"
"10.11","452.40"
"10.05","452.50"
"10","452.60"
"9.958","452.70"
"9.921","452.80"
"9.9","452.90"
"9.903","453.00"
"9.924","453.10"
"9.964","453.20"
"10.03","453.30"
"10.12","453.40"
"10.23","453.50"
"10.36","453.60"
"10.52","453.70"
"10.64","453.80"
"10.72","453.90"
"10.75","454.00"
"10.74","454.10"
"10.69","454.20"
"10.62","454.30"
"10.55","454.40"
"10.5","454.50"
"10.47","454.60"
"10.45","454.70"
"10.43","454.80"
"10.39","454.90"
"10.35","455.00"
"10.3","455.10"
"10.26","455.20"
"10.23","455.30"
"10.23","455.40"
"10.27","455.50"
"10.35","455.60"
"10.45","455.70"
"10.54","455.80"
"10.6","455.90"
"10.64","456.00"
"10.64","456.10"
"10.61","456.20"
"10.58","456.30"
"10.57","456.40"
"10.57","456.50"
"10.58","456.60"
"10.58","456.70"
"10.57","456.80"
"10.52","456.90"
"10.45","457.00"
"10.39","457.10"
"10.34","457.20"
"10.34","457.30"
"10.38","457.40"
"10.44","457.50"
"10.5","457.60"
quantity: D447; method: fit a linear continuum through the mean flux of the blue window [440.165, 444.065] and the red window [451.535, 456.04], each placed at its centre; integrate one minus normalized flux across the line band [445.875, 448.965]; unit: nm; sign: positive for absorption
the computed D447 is -0.057 nm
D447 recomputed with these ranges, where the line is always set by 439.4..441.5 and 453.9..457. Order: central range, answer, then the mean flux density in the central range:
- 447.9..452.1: -0.11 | 10.4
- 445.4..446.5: 0.00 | 9.88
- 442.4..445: -0.02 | 9.84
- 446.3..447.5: -0.02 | 10.1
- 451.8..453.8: 0.04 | 10.2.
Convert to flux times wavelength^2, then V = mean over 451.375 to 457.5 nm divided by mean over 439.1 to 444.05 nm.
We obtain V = 1.1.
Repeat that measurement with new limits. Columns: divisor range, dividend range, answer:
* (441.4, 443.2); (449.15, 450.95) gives 1.08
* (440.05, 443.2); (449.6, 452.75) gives 1.11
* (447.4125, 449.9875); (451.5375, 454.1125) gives 1.02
